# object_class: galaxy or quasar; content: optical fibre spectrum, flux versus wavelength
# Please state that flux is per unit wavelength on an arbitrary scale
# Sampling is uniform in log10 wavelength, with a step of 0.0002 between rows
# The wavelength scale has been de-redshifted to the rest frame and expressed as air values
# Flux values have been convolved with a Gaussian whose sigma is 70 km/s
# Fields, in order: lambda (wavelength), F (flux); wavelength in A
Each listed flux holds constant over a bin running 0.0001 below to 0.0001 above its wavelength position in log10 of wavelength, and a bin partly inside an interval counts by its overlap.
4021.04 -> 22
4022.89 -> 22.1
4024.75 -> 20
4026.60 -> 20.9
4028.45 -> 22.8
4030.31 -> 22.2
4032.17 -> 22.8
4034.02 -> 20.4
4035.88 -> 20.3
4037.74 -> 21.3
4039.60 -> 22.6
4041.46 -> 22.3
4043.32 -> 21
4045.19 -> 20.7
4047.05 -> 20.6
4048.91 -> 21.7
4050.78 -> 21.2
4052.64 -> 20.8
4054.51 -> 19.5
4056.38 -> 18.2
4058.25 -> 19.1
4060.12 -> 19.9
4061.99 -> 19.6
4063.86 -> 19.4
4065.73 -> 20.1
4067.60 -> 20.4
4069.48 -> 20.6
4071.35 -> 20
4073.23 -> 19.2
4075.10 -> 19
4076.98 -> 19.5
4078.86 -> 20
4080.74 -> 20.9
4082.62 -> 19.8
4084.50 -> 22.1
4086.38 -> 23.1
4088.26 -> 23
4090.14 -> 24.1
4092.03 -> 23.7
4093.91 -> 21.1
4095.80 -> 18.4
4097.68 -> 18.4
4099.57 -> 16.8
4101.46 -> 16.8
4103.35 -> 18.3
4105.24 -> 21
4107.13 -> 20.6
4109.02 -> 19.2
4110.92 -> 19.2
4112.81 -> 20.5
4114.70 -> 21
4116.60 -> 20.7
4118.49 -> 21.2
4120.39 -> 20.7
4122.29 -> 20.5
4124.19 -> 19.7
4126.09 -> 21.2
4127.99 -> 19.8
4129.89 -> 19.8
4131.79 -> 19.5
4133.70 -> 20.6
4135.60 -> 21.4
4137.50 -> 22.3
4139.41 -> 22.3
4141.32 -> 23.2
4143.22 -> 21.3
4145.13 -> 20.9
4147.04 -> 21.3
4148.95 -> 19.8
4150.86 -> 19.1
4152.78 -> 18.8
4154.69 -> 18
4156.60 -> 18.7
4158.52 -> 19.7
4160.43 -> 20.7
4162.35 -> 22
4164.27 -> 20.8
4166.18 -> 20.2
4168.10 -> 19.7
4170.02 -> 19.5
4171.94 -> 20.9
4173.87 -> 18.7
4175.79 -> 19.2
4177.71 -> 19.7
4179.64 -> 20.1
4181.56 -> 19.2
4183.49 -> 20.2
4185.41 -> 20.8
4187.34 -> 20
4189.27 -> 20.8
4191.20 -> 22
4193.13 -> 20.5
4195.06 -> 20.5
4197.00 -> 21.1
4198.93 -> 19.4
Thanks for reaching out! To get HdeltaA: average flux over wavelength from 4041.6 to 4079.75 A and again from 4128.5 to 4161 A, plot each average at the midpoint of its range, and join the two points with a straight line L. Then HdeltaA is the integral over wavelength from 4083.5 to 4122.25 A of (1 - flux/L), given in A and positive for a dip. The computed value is -0.5 A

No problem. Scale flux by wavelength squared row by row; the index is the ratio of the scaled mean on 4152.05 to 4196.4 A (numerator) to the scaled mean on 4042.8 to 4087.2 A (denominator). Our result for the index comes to 1.04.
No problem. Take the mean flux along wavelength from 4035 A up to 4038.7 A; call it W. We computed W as 20.8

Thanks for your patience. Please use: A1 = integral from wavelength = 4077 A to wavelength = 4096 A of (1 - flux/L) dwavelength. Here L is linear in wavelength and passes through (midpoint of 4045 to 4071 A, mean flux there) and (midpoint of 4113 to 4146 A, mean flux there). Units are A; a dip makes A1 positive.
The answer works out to -1.11 A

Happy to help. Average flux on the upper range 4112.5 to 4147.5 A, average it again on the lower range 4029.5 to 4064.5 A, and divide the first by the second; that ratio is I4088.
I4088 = 1.01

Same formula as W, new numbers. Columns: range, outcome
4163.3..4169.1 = 20.2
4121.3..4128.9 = 20.3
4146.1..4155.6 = 19.4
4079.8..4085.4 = 20.9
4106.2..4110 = 19.9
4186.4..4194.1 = 20.8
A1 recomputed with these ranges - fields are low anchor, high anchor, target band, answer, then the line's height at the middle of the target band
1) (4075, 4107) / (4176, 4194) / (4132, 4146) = -0.86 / 20.4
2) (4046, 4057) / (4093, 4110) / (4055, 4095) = -1.83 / 19.7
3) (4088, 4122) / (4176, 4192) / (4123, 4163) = -0.44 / 20.2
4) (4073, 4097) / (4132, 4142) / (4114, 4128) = 0.58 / 21.5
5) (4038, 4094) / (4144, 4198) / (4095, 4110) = 1.35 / 20.5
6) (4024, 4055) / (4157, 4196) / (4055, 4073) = 1.21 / 21.1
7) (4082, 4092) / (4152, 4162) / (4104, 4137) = 1.03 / 21.1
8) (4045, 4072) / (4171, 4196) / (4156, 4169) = -0.08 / 20.2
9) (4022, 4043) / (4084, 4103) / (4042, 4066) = 1.23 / 21.3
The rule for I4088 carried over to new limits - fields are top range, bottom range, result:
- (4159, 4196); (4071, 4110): 1.00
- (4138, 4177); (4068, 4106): 1.00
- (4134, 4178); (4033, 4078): 1.00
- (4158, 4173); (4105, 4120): 1.00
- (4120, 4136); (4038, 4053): 0.95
